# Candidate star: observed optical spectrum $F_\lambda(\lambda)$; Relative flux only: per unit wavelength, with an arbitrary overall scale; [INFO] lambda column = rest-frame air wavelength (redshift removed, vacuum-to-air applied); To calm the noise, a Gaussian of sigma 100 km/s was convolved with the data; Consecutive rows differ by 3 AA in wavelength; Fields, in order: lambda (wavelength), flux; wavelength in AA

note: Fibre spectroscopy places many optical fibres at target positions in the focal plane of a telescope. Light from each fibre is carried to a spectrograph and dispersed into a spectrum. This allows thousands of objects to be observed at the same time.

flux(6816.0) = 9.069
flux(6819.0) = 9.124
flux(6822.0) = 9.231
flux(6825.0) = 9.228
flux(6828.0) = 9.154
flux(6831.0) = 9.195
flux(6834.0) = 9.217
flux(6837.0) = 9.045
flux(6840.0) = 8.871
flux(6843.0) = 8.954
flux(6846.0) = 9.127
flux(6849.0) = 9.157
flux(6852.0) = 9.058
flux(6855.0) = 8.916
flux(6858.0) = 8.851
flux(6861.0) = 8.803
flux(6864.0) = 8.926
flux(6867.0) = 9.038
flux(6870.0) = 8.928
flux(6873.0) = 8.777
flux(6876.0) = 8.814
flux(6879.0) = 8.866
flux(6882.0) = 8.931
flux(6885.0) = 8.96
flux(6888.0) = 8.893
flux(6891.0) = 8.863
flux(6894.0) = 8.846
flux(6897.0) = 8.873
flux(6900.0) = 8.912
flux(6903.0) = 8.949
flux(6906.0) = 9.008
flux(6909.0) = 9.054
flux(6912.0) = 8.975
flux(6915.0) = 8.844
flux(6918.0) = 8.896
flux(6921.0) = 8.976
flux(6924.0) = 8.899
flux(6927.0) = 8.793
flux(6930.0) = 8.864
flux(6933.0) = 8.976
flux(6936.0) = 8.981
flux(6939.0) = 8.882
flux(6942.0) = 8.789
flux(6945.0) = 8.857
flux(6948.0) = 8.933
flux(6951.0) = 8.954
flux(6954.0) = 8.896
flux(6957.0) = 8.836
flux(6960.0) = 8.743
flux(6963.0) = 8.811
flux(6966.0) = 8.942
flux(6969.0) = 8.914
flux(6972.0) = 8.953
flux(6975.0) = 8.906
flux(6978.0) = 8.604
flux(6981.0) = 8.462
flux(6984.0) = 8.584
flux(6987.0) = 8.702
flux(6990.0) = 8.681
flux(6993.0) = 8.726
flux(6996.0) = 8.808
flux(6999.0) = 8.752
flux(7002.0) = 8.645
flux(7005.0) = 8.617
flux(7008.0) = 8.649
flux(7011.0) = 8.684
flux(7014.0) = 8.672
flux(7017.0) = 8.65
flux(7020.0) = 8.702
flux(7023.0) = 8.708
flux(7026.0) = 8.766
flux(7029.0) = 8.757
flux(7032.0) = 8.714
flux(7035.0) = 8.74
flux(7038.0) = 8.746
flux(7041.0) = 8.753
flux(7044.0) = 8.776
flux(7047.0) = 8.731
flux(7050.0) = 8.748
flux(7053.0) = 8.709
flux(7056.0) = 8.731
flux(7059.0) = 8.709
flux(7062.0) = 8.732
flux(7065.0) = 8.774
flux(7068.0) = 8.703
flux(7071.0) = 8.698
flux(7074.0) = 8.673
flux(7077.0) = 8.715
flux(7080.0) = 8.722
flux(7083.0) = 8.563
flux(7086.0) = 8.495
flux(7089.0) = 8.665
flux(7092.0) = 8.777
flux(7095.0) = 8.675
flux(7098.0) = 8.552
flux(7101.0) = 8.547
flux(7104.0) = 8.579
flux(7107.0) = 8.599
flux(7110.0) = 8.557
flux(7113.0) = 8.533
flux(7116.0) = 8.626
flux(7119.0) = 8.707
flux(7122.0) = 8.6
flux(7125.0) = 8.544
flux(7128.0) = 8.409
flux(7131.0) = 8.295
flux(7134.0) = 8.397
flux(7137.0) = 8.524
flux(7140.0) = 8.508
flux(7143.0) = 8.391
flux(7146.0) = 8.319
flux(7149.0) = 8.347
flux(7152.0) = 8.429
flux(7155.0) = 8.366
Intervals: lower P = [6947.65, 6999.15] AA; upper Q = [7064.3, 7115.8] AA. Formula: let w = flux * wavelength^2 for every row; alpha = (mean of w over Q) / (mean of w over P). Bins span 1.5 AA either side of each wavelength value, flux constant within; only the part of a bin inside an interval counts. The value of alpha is 1.0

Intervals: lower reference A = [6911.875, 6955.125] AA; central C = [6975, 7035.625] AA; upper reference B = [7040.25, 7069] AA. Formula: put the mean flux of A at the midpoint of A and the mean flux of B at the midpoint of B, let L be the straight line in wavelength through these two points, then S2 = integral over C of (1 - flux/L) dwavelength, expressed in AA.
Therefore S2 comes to 0.8 AA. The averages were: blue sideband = 8.9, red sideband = 8.74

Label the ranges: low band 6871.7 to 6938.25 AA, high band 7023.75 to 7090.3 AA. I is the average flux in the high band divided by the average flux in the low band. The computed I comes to 0.98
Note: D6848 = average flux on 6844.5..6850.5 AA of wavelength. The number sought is 9.14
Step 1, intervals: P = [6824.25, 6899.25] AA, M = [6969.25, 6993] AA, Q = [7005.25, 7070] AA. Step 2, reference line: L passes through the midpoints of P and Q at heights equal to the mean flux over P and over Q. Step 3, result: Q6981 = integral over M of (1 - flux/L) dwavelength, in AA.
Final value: 0.2 AA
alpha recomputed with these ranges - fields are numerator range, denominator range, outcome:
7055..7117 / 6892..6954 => 1.02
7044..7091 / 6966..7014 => 1.02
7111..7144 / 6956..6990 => 1.01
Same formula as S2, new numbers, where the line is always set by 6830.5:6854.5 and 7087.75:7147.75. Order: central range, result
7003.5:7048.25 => 0.0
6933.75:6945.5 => 0.0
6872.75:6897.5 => 0.3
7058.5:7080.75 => -0.2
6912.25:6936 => 0.0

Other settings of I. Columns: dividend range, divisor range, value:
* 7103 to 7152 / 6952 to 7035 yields 0.97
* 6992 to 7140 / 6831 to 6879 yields 0.96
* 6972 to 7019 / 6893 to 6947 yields 0.97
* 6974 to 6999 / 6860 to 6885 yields 0.98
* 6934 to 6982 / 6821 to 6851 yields 0.97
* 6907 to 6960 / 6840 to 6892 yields 1.00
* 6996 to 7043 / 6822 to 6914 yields 0.97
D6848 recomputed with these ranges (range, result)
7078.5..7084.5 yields 8.64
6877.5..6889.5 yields 8.91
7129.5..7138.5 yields 8.41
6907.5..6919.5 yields 8.94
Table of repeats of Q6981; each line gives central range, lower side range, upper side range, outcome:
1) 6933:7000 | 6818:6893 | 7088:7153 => -0.1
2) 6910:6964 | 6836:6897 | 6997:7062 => -0.3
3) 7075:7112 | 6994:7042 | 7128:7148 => -0.4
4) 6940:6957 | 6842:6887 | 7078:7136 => -0.1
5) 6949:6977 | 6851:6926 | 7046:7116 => -0.2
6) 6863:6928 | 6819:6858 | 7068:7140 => 0.5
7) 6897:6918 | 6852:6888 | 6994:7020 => -0.3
